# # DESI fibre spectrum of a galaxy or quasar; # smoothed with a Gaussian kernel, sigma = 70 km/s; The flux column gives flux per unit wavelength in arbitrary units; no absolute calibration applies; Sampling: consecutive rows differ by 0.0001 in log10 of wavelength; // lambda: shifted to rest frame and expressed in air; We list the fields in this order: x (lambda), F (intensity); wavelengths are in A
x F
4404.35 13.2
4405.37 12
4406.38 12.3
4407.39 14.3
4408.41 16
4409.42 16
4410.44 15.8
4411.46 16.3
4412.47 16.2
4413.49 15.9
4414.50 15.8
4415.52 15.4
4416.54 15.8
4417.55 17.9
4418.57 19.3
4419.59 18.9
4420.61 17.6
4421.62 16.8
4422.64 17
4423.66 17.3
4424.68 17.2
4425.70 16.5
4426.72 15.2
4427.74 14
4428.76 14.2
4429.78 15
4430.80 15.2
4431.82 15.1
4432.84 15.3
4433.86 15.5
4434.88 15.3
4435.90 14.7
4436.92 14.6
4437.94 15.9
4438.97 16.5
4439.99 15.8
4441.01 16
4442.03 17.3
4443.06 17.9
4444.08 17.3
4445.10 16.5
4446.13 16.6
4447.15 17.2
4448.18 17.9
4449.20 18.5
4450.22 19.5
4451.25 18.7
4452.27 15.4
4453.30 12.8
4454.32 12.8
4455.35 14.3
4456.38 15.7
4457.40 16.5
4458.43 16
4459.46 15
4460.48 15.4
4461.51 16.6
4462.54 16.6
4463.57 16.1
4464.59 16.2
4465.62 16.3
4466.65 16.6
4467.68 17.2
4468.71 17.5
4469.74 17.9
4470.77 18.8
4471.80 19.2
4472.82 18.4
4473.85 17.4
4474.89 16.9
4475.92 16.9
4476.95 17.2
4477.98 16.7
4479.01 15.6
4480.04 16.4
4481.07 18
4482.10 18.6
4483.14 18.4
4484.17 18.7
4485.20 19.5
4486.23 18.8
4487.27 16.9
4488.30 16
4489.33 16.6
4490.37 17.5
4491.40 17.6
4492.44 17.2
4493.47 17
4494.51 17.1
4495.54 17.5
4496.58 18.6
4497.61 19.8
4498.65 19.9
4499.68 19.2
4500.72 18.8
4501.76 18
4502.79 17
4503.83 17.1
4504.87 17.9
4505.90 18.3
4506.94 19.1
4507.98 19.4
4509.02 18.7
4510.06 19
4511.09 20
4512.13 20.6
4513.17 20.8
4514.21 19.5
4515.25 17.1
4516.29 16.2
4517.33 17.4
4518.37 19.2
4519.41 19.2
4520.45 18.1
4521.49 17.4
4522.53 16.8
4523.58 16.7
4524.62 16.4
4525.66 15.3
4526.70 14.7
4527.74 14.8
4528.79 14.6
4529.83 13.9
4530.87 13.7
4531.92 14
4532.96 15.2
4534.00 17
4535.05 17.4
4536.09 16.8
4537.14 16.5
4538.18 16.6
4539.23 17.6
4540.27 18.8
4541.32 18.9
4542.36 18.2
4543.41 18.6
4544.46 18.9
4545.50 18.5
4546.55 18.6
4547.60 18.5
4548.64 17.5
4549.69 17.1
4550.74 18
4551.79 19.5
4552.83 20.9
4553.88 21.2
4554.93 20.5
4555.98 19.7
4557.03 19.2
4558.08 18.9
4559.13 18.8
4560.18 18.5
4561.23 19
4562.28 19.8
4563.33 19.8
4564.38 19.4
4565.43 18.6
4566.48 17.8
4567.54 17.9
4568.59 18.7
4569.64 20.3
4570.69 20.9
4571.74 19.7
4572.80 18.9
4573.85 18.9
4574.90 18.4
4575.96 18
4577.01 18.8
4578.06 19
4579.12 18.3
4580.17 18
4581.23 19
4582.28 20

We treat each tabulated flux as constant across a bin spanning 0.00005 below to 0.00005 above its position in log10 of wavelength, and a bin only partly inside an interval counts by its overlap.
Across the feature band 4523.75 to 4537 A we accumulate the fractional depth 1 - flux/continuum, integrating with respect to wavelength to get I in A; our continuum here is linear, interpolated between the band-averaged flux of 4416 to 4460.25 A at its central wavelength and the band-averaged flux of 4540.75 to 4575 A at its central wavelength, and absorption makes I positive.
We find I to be 2.2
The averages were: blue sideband 16.2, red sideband 19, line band 15.4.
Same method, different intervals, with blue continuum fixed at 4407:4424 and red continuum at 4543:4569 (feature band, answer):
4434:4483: 2.0 A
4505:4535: 1.8 A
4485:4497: 0.3 A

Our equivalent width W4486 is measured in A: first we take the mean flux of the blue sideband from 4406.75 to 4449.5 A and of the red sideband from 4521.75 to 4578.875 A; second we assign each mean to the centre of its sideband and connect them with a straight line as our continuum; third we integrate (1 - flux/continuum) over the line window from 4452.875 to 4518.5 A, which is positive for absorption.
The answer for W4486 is -1.6 A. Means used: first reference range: 16.3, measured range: 17.5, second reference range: 18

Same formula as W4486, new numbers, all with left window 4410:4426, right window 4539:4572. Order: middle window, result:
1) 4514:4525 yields 0.5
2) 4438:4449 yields 0.2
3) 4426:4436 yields 1.2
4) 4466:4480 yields 0.3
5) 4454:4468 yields 1.4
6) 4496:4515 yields -0.7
